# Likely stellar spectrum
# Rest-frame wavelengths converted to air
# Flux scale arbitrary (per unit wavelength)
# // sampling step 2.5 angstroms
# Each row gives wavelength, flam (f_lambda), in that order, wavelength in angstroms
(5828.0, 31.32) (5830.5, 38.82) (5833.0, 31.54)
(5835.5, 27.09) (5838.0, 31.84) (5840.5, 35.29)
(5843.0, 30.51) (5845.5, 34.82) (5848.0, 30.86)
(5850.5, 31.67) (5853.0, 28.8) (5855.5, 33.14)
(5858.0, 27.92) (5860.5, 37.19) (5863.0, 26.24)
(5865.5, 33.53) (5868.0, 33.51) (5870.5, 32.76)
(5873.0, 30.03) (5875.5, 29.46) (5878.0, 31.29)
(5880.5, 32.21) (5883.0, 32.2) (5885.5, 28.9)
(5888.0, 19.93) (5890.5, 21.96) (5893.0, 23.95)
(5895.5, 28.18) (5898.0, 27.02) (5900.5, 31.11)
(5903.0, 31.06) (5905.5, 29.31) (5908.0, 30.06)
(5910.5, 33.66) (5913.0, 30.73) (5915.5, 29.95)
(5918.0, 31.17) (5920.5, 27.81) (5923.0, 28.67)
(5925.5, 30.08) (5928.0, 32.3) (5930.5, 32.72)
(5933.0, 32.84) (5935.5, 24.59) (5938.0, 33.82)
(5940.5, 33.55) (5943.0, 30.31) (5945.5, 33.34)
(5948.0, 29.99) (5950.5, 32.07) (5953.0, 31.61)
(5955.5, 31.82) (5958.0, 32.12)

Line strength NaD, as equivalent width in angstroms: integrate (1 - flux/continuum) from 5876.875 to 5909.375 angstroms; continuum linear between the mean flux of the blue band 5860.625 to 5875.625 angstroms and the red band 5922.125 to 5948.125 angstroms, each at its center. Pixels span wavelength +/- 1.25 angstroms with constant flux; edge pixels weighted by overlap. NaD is 3.24 angstroms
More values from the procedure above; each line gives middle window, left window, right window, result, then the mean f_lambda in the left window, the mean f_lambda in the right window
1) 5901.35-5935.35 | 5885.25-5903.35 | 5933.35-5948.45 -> -2.3 angstroms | 26.2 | 31.1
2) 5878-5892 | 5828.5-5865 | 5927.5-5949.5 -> 1.9 angstroms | 31.9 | 31.5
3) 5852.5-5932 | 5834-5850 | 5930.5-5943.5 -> 3.9 angstroms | 31.7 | 31.2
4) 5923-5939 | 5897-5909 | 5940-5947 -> 0.3 angstroms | 29.8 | 32.2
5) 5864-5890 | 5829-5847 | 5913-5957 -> 1.6 angstroms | 32.8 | 31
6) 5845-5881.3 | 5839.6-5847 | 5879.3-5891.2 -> -1.3 angstroms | 33.4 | 27.3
